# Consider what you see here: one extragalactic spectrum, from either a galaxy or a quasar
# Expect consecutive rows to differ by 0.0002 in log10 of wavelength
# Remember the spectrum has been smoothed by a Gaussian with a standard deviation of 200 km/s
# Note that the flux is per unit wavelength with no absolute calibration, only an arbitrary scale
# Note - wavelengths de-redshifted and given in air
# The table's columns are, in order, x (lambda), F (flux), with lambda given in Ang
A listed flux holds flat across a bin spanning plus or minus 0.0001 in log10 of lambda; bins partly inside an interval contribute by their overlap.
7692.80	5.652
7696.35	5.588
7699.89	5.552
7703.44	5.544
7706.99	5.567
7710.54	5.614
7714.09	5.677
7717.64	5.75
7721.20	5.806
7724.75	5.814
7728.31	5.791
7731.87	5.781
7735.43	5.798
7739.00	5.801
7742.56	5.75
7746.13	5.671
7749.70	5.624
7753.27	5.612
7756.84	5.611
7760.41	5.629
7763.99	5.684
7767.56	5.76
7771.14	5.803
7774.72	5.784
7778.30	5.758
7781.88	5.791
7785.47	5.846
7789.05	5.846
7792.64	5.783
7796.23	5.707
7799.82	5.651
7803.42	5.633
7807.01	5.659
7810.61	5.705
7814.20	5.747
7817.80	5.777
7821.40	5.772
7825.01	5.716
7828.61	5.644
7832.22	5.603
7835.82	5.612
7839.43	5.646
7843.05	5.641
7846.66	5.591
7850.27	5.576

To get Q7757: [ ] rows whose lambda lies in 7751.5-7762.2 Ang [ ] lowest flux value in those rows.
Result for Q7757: 5.611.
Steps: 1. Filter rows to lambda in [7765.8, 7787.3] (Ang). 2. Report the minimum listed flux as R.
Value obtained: 5.758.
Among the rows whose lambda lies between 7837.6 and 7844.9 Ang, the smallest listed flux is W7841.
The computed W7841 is 5.641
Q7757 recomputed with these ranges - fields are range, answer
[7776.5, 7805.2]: 5.633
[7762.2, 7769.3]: 5.684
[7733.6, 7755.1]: 5.612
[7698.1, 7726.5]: 5.544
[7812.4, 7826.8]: 5.716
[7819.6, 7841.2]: 5.603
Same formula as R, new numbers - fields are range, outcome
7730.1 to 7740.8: 5.781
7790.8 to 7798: 5.707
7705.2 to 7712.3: 5.567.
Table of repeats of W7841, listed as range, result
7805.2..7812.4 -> 5.659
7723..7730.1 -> 5.791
